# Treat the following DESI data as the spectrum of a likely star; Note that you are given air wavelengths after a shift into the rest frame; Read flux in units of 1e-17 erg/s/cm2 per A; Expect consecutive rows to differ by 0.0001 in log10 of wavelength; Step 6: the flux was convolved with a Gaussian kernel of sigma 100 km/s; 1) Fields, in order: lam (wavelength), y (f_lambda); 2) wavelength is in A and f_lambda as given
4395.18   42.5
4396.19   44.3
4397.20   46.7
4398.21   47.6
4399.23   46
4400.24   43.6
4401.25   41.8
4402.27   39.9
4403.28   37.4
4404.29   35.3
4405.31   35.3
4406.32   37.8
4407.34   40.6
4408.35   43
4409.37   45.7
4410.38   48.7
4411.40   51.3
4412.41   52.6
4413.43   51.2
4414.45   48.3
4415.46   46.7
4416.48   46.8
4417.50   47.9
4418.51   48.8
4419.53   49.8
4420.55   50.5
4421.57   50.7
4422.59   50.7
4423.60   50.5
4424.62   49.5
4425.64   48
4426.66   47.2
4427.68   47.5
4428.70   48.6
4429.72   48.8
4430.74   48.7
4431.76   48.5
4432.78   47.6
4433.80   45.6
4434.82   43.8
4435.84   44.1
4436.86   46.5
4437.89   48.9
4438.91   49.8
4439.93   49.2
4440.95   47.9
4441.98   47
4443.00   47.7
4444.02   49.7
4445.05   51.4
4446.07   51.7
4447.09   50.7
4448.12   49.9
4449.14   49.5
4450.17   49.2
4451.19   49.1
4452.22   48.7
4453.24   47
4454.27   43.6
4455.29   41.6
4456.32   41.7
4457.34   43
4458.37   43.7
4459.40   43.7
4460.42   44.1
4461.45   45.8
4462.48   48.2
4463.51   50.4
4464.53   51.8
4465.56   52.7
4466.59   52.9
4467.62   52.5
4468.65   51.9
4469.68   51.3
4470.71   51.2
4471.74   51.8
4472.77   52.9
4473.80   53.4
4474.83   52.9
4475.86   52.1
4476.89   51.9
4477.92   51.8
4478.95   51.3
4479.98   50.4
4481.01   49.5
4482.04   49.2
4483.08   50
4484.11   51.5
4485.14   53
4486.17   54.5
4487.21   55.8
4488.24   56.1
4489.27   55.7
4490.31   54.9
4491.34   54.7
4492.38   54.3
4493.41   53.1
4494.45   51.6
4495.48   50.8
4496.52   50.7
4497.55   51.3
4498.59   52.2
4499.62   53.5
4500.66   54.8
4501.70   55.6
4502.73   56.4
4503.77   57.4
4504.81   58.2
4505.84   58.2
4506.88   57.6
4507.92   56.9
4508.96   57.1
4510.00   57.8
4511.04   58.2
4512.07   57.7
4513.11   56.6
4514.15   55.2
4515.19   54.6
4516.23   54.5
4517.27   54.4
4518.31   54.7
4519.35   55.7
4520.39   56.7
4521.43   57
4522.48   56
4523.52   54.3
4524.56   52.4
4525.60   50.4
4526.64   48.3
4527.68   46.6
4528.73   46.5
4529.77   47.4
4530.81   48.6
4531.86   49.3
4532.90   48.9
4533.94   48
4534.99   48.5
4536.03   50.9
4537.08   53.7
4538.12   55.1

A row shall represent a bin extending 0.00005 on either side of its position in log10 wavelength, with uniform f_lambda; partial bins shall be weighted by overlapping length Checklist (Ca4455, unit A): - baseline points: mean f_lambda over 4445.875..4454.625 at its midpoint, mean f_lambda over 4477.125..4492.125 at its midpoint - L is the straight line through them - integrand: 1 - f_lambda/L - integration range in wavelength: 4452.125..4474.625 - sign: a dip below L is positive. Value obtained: 0.9 A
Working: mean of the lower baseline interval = 48.8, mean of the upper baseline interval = 52.8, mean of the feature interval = 48.4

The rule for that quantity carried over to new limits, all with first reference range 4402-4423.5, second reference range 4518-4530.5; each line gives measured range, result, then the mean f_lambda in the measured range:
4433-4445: -0.04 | 47.4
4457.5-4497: -1.51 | 51.3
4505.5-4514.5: -1.05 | 57.3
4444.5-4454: -0.33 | 49.5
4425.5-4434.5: -0.18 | 47.7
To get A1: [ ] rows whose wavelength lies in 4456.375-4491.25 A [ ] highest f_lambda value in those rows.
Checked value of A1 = 56.1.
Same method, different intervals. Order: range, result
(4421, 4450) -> 51.7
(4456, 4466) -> 52.7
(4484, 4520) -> 58.2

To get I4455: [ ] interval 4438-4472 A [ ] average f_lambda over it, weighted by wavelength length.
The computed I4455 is 48.5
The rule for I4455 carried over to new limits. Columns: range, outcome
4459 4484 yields 50.6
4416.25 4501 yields 49.8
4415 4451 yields 48.6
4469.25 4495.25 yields 52.6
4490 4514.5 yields 55.2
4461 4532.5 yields 53.1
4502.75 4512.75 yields 57.6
